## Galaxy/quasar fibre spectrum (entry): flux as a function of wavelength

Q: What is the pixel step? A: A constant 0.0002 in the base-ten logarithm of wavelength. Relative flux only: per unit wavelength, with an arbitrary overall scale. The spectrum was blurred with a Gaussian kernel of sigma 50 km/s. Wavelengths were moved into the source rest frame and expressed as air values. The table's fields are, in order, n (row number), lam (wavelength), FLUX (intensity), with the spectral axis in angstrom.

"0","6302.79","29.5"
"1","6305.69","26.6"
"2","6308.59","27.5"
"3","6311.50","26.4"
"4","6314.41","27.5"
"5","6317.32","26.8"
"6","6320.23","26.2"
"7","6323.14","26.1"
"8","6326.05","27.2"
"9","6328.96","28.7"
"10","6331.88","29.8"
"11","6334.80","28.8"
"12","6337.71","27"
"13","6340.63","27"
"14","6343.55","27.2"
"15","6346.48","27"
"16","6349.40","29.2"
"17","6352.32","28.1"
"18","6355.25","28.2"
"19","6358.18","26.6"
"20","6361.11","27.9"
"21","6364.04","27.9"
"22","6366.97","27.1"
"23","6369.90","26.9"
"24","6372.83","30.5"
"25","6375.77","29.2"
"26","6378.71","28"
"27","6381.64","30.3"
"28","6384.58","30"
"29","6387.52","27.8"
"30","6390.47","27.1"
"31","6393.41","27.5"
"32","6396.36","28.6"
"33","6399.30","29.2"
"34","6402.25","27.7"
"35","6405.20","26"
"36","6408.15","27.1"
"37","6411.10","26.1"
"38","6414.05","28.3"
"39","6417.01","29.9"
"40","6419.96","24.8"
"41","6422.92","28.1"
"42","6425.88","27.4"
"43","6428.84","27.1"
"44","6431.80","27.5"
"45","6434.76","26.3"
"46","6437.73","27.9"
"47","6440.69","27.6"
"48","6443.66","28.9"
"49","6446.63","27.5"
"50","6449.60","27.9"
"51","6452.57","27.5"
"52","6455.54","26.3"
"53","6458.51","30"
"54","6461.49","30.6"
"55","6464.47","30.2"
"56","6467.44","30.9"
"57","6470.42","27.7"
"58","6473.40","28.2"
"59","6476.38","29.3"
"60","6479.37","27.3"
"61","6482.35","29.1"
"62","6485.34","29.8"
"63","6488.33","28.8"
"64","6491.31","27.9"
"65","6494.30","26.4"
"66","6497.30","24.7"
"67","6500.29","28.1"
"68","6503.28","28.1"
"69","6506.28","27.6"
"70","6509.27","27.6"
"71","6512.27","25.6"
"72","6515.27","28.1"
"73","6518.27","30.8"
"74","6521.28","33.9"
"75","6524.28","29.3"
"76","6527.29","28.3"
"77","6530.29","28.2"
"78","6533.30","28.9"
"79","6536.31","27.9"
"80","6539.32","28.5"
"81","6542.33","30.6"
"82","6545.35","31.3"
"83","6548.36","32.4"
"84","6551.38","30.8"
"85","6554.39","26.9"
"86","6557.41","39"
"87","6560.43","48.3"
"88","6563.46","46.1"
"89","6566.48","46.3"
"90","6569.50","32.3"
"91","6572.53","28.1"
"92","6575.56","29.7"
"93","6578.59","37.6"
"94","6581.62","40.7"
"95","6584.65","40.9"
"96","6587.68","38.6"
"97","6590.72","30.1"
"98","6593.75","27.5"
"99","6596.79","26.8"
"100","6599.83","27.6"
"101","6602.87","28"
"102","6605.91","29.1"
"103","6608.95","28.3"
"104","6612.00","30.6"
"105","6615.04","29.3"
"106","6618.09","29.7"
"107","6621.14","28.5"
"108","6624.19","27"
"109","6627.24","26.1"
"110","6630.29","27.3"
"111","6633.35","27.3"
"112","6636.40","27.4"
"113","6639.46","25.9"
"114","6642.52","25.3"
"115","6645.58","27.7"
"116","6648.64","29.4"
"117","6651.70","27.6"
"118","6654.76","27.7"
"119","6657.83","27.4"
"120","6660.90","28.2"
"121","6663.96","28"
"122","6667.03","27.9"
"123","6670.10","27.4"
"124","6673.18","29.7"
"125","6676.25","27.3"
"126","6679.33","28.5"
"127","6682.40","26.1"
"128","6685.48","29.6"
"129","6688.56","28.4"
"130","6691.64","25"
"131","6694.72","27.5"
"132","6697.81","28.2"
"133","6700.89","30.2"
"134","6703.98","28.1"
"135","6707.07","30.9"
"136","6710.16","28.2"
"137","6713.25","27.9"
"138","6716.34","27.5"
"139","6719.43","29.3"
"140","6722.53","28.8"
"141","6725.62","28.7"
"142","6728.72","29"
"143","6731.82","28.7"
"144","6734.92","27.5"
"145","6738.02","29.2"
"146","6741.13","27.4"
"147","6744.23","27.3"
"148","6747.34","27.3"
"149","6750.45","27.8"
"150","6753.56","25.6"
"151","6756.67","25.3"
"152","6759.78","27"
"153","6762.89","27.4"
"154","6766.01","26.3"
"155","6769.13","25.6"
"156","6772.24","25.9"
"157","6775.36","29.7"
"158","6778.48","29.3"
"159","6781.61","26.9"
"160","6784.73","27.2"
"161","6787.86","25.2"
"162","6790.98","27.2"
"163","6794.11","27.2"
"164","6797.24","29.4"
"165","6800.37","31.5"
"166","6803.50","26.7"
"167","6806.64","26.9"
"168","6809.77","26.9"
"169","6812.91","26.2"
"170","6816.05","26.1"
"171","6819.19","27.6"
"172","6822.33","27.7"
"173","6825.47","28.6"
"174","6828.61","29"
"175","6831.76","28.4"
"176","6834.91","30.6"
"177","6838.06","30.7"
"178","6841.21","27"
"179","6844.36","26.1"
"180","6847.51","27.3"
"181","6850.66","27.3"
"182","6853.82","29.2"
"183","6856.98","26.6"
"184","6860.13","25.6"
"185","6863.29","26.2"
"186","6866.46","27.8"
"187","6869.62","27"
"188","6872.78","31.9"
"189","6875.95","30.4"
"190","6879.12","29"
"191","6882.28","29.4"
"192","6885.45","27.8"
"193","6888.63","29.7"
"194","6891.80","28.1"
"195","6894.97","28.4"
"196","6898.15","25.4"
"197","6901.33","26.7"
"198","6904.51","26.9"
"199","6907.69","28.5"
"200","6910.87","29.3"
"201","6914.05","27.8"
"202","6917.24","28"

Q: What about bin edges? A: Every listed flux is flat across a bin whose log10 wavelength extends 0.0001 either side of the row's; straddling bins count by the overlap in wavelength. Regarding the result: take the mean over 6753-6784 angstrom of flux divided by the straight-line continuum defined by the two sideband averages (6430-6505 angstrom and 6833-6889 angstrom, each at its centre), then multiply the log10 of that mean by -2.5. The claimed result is 0.05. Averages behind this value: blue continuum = 28.2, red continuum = 28.3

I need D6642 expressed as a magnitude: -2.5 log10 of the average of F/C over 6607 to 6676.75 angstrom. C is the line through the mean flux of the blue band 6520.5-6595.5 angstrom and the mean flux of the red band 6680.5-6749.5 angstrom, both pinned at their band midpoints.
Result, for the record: 0.11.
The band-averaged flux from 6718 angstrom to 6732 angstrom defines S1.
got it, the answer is 28.9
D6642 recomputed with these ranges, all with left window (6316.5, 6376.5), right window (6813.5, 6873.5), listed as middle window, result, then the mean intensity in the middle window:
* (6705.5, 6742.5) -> -0.029 mag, 28.6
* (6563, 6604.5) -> -0.218 mag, 34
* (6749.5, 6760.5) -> 0.061 mag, 26.3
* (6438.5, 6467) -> -0.030 mag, 28.6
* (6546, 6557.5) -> -0.132 mag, 31.4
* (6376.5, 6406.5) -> -0.018 mag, 28.3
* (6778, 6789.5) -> 0.036 mag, 26.9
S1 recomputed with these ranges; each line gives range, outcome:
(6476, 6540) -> 28.4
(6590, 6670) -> 27.9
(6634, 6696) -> 27.6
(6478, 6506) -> 27.8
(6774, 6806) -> 28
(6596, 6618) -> 28.7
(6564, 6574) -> 36.6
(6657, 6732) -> 28.3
